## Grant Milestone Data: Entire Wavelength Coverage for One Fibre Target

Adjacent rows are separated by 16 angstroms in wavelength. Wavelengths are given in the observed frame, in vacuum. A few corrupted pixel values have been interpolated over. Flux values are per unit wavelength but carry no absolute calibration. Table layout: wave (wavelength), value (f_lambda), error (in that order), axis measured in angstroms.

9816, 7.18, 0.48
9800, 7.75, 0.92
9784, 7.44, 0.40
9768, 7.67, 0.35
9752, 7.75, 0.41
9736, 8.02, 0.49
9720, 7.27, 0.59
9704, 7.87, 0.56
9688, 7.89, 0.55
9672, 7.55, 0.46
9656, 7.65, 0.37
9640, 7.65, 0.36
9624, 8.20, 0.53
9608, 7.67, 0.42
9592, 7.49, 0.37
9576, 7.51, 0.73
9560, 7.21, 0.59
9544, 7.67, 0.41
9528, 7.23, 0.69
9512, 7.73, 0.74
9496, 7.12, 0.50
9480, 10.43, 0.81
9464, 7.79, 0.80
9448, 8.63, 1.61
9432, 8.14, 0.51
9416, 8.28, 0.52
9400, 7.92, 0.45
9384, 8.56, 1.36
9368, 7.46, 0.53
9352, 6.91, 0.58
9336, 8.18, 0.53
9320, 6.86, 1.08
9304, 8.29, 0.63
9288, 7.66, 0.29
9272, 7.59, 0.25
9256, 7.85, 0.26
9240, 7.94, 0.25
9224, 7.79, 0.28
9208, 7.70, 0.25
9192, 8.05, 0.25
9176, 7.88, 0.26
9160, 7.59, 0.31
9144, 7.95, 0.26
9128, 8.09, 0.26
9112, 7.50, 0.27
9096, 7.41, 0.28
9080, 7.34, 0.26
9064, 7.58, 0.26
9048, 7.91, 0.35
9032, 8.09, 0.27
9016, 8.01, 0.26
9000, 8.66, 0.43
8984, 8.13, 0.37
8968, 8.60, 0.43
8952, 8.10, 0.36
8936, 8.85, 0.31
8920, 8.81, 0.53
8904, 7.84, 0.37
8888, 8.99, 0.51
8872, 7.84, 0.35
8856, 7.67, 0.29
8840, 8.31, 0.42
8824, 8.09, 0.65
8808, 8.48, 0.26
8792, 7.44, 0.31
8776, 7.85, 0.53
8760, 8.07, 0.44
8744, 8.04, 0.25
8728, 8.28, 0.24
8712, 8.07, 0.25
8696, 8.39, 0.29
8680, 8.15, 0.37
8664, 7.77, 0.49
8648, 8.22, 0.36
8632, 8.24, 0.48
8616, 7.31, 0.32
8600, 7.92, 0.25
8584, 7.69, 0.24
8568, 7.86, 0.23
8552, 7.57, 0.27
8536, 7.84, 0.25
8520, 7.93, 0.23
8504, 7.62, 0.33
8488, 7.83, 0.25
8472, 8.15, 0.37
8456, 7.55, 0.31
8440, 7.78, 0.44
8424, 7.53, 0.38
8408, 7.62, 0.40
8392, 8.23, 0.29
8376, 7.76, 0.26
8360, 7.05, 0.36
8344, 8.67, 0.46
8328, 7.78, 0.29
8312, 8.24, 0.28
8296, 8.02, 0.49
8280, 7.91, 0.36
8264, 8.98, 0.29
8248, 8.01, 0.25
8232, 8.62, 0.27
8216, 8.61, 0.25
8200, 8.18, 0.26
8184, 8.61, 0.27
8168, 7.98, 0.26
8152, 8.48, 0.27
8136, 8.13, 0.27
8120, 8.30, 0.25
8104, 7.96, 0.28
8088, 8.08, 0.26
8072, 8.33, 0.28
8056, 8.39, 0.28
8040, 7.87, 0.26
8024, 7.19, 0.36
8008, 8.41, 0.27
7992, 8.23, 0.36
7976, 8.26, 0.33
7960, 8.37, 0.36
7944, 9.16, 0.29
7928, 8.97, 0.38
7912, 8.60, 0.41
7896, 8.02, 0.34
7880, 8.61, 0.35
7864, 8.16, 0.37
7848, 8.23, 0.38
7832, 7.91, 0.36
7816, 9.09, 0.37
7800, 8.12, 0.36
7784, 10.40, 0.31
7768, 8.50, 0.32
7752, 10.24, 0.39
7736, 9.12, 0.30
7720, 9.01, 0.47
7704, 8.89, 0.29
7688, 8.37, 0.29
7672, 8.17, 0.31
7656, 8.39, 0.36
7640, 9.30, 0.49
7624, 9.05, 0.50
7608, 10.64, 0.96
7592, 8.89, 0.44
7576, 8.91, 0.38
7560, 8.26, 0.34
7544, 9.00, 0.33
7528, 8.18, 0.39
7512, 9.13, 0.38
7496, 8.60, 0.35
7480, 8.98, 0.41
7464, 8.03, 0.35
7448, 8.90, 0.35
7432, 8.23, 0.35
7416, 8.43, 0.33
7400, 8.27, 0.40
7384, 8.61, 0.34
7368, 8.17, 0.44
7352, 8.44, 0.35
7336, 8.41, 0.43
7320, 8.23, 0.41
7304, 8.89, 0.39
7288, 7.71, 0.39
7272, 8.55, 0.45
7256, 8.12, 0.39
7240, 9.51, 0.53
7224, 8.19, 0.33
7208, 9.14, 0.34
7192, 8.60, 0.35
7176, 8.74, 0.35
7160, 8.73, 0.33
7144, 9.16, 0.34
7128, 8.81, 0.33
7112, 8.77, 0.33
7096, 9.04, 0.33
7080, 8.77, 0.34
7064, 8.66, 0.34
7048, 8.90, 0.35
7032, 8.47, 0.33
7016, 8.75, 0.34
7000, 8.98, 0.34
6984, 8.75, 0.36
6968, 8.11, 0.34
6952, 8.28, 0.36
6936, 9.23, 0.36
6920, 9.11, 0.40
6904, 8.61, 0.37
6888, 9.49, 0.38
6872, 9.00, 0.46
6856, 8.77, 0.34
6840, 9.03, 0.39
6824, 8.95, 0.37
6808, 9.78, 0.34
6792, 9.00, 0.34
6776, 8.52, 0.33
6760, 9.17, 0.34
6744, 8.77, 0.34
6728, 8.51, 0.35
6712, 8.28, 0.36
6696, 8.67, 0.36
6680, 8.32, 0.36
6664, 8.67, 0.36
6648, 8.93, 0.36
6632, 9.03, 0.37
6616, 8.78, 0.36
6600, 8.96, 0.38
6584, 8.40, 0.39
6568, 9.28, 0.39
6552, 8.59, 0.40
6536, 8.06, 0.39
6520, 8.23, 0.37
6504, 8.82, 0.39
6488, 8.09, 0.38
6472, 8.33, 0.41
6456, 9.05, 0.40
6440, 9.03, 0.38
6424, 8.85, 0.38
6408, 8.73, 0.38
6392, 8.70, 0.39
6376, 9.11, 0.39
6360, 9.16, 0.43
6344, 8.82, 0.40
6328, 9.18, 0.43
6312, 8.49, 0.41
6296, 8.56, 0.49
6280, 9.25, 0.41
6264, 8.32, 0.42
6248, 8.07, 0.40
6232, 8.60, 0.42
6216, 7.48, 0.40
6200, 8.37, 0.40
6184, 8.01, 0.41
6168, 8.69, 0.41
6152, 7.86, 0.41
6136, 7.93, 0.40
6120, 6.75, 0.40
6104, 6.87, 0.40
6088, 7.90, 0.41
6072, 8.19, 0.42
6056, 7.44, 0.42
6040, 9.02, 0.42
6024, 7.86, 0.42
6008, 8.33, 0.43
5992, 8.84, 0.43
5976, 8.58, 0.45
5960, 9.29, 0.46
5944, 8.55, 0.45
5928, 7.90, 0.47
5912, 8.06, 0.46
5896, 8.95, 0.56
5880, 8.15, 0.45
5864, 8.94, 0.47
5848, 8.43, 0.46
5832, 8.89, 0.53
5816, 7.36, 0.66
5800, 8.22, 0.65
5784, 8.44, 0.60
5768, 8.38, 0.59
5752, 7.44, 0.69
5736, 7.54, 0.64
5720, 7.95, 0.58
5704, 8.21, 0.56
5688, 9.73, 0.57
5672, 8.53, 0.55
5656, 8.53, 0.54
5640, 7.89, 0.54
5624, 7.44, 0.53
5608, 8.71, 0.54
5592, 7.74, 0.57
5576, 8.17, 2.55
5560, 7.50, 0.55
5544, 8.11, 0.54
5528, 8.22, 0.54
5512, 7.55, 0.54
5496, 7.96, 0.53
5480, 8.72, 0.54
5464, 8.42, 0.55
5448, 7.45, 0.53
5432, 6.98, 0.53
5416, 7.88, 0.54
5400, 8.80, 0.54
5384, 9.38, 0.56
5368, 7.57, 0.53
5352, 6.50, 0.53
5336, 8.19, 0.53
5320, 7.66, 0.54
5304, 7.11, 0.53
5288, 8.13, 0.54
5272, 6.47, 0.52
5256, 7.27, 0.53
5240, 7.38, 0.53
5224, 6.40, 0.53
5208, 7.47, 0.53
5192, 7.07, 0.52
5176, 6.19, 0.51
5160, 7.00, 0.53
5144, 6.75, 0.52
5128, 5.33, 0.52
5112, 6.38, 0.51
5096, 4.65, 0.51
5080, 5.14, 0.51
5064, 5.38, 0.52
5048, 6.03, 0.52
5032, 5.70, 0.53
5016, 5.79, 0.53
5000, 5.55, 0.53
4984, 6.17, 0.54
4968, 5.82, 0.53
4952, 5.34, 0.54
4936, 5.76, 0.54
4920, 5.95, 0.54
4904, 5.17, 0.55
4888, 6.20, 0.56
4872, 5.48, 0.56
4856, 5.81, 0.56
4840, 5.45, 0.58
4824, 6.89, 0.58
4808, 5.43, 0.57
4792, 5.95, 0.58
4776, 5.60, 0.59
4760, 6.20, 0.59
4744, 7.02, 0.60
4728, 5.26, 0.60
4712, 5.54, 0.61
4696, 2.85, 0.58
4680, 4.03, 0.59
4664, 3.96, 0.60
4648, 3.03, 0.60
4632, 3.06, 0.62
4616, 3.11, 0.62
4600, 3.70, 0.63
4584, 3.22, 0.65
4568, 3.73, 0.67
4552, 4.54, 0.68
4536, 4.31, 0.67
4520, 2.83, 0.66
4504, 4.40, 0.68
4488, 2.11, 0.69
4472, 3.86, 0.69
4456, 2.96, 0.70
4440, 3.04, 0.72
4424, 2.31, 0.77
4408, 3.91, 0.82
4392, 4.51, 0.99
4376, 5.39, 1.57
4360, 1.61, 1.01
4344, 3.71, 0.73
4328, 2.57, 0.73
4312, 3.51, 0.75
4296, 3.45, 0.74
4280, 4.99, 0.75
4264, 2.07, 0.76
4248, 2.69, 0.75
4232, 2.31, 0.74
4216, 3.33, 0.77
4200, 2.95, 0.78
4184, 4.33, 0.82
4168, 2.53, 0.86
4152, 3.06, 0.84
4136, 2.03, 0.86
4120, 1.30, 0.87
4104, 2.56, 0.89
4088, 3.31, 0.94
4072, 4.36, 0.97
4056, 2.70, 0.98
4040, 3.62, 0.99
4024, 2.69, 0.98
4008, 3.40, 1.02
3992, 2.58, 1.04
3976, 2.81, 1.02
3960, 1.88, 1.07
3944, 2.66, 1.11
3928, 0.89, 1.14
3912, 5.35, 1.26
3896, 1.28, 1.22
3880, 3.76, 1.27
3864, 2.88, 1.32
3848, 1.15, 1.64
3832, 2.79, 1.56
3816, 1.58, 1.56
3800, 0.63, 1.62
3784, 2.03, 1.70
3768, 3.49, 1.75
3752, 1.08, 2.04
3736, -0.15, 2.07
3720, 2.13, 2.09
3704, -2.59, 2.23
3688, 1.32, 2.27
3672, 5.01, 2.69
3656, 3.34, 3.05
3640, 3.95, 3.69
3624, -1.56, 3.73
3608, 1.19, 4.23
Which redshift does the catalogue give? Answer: 0.181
